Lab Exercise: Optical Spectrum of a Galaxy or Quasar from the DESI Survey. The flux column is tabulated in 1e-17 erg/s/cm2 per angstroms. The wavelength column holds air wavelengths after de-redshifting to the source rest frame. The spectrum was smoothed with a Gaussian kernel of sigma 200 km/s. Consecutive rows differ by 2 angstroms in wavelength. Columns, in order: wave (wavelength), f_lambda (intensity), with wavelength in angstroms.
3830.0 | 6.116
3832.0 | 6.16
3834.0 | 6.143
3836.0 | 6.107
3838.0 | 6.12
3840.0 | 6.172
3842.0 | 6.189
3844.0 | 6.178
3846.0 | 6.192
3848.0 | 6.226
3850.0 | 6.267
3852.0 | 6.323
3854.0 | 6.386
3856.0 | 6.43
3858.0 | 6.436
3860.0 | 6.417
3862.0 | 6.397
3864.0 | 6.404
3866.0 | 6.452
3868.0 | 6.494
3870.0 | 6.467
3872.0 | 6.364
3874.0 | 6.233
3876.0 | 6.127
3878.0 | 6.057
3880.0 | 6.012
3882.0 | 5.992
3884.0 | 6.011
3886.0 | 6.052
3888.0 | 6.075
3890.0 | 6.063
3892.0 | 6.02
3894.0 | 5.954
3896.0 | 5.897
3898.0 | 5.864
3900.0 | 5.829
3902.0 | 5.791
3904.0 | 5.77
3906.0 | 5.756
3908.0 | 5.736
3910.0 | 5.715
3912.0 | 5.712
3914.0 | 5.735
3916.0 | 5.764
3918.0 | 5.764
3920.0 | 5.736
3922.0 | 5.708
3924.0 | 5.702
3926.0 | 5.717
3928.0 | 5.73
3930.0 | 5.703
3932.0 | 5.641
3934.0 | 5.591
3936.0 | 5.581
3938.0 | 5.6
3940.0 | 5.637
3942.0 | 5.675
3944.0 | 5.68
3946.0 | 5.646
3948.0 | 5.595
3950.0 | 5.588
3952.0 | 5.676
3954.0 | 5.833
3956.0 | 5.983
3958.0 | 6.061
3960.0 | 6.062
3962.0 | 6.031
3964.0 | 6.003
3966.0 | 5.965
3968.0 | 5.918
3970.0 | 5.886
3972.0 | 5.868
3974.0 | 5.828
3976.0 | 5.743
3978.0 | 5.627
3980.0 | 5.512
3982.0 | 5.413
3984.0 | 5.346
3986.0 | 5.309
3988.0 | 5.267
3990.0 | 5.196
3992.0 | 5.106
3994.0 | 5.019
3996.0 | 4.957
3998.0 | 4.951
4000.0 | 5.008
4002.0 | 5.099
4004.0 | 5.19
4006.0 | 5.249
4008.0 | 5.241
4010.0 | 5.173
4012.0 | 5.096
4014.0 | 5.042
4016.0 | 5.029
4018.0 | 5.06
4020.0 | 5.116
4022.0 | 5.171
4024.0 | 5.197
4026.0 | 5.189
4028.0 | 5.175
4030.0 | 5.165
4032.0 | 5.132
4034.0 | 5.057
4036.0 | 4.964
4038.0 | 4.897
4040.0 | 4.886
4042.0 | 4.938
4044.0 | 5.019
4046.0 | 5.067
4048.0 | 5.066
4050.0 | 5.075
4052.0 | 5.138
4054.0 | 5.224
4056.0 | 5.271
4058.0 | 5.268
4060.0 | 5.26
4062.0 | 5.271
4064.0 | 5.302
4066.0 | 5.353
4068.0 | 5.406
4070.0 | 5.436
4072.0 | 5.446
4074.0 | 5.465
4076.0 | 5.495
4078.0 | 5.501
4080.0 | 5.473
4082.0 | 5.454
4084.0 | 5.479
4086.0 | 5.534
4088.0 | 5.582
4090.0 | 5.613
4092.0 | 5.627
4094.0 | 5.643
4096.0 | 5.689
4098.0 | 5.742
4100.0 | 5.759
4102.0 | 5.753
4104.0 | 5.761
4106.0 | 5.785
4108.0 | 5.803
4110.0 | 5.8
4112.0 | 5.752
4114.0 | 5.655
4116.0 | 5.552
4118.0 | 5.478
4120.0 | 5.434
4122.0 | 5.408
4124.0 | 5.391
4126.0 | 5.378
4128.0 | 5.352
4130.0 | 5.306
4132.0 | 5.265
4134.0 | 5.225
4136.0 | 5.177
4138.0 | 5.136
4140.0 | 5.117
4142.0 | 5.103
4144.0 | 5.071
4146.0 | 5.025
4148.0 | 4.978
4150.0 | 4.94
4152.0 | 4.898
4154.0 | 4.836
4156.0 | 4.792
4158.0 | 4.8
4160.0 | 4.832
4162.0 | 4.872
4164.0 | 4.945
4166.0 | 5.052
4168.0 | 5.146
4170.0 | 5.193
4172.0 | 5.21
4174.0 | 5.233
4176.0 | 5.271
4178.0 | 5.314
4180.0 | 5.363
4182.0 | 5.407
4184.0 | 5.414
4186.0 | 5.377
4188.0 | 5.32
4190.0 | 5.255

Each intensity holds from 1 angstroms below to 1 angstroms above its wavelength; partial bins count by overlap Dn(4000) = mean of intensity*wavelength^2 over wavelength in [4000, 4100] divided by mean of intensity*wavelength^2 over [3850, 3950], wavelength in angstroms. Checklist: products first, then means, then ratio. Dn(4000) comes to 0.96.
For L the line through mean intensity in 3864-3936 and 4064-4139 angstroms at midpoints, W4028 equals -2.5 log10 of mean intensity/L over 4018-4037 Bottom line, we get 0.11 mag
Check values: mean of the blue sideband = 5.92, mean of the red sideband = 5.51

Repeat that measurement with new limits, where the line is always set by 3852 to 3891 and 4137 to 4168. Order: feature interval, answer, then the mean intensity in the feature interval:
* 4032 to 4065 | 0.07 mag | 5.11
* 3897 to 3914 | 0.06 mag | 5.77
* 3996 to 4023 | 0.11 mag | 5.1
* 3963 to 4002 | 0.06 mag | 5.46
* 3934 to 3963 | 0.03 mag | 5.75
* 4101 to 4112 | -0.12 mag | 5.78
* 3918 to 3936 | 0.06 mag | 5.69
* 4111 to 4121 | -0.09 mag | 5.57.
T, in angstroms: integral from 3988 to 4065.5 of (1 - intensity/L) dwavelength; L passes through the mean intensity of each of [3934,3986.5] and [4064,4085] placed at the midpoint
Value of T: 6.2 angstroms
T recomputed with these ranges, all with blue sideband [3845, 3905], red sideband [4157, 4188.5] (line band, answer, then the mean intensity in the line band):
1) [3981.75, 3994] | 1.2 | 5.24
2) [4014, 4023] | 0.9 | 5.09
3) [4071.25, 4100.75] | -0.6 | 5.57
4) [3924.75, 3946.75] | 1.1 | 5.66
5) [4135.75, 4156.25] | 1.0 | 5.01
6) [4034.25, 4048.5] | 1.6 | 4.98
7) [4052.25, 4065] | 0.7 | 5.26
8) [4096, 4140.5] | -1.3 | 5.51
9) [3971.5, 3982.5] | 0.3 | 5.67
